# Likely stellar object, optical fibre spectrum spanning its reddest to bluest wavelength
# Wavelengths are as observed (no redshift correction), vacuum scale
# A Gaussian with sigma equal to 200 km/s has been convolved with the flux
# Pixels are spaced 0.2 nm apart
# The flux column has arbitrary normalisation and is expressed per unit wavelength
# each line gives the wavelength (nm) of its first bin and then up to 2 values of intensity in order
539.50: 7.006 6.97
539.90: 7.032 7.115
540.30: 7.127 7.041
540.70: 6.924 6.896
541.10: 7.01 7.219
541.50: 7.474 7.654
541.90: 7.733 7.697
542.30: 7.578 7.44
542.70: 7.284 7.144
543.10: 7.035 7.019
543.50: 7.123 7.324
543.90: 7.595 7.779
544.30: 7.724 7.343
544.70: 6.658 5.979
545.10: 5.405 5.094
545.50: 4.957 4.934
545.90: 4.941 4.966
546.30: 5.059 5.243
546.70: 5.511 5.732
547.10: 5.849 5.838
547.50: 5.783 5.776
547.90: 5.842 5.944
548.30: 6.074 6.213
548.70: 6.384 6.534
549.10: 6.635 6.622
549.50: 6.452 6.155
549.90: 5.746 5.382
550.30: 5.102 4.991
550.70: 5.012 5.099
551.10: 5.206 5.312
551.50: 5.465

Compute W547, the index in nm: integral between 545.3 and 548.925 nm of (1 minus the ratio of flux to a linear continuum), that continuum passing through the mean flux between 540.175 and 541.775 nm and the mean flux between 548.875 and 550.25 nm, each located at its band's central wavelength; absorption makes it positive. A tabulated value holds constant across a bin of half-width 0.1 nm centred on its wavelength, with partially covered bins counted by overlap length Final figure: 0.464 nm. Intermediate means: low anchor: 7.16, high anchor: 6.16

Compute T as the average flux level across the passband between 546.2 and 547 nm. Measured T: 5.39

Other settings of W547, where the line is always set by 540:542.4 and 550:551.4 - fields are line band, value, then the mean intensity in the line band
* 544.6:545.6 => 0.12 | 5.62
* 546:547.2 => 0.13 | 5.39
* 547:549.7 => -0.23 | 6.15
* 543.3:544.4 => -0.13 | 7.46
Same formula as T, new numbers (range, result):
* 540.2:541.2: 7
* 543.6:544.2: 7.57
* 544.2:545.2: 6.62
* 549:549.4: 6.63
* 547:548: 5.82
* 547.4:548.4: 5.88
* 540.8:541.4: 7.04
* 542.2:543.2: 7.3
